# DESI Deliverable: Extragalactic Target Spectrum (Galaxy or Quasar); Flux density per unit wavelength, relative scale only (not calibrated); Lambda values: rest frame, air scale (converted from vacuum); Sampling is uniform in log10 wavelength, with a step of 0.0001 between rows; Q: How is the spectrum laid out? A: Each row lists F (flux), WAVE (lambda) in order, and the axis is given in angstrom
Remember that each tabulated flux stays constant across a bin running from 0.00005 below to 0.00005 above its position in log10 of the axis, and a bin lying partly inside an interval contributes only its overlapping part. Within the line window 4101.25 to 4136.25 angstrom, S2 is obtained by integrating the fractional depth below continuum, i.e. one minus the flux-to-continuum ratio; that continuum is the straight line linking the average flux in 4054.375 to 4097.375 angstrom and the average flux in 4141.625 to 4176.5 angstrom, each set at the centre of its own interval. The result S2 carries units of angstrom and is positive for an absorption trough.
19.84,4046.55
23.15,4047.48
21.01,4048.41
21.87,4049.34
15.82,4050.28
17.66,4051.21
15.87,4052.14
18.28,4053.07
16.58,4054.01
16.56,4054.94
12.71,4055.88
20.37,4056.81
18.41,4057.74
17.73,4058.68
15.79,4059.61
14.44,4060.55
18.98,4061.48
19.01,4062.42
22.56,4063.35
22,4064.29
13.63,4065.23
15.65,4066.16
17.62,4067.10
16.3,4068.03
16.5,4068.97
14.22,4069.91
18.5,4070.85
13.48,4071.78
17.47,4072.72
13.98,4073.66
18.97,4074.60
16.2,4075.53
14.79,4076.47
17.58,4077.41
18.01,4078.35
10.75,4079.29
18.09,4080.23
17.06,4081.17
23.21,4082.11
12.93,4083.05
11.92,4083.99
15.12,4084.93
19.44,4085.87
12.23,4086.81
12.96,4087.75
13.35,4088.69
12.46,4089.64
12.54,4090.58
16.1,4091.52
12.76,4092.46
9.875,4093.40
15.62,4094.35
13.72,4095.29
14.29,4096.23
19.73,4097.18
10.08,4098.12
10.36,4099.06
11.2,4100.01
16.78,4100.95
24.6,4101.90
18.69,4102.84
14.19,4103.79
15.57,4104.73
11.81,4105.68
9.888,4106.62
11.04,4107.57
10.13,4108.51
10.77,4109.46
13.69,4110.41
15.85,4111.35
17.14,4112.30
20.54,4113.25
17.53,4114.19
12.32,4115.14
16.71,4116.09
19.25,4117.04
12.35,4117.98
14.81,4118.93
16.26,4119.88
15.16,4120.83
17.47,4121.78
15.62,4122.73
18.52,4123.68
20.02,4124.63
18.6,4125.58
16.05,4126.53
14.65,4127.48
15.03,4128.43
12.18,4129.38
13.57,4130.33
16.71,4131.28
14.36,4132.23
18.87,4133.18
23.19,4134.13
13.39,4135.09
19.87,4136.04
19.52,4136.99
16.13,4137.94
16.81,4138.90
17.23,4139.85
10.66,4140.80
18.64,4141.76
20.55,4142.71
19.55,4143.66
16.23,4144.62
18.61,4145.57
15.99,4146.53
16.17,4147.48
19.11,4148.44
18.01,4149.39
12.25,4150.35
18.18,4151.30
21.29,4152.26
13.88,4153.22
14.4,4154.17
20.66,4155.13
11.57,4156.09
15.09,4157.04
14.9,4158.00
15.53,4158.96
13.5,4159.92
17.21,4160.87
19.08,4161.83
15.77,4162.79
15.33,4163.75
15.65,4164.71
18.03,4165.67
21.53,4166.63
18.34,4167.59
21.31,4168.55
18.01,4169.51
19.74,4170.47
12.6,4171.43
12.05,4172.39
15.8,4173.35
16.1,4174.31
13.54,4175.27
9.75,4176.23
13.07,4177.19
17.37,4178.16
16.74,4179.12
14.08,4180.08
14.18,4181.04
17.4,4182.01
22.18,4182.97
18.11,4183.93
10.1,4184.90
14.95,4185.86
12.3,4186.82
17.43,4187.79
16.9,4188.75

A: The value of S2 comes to 1.0 angstrom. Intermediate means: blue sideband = 16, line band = 15.8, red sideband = 16.6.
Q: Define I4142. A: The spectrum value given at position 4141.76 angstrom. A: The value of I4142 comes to 18.64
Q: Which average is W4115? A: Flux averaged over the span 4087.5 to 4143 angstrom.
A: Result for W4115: 15.4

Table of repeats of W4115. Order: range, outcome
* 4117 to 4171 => 16.8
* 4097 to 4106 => 15.2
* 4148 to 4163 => 16.3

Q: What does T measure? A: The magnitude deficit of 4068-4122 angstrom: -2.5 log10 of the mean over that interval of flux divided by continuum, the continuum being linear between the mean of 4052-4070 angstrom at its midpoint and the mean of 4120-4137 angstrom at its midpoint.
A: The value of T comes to 0.13 mag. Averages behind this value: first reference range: 17.2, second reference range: 16.7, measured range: 15.1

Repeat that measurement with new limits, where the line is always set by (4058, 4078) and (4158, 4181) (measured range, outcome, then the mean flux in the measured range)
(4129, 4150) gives -0.049 mag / 17.1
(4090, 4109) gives 0.194 mag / 13.9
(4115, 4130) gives 0.031 mag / 16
